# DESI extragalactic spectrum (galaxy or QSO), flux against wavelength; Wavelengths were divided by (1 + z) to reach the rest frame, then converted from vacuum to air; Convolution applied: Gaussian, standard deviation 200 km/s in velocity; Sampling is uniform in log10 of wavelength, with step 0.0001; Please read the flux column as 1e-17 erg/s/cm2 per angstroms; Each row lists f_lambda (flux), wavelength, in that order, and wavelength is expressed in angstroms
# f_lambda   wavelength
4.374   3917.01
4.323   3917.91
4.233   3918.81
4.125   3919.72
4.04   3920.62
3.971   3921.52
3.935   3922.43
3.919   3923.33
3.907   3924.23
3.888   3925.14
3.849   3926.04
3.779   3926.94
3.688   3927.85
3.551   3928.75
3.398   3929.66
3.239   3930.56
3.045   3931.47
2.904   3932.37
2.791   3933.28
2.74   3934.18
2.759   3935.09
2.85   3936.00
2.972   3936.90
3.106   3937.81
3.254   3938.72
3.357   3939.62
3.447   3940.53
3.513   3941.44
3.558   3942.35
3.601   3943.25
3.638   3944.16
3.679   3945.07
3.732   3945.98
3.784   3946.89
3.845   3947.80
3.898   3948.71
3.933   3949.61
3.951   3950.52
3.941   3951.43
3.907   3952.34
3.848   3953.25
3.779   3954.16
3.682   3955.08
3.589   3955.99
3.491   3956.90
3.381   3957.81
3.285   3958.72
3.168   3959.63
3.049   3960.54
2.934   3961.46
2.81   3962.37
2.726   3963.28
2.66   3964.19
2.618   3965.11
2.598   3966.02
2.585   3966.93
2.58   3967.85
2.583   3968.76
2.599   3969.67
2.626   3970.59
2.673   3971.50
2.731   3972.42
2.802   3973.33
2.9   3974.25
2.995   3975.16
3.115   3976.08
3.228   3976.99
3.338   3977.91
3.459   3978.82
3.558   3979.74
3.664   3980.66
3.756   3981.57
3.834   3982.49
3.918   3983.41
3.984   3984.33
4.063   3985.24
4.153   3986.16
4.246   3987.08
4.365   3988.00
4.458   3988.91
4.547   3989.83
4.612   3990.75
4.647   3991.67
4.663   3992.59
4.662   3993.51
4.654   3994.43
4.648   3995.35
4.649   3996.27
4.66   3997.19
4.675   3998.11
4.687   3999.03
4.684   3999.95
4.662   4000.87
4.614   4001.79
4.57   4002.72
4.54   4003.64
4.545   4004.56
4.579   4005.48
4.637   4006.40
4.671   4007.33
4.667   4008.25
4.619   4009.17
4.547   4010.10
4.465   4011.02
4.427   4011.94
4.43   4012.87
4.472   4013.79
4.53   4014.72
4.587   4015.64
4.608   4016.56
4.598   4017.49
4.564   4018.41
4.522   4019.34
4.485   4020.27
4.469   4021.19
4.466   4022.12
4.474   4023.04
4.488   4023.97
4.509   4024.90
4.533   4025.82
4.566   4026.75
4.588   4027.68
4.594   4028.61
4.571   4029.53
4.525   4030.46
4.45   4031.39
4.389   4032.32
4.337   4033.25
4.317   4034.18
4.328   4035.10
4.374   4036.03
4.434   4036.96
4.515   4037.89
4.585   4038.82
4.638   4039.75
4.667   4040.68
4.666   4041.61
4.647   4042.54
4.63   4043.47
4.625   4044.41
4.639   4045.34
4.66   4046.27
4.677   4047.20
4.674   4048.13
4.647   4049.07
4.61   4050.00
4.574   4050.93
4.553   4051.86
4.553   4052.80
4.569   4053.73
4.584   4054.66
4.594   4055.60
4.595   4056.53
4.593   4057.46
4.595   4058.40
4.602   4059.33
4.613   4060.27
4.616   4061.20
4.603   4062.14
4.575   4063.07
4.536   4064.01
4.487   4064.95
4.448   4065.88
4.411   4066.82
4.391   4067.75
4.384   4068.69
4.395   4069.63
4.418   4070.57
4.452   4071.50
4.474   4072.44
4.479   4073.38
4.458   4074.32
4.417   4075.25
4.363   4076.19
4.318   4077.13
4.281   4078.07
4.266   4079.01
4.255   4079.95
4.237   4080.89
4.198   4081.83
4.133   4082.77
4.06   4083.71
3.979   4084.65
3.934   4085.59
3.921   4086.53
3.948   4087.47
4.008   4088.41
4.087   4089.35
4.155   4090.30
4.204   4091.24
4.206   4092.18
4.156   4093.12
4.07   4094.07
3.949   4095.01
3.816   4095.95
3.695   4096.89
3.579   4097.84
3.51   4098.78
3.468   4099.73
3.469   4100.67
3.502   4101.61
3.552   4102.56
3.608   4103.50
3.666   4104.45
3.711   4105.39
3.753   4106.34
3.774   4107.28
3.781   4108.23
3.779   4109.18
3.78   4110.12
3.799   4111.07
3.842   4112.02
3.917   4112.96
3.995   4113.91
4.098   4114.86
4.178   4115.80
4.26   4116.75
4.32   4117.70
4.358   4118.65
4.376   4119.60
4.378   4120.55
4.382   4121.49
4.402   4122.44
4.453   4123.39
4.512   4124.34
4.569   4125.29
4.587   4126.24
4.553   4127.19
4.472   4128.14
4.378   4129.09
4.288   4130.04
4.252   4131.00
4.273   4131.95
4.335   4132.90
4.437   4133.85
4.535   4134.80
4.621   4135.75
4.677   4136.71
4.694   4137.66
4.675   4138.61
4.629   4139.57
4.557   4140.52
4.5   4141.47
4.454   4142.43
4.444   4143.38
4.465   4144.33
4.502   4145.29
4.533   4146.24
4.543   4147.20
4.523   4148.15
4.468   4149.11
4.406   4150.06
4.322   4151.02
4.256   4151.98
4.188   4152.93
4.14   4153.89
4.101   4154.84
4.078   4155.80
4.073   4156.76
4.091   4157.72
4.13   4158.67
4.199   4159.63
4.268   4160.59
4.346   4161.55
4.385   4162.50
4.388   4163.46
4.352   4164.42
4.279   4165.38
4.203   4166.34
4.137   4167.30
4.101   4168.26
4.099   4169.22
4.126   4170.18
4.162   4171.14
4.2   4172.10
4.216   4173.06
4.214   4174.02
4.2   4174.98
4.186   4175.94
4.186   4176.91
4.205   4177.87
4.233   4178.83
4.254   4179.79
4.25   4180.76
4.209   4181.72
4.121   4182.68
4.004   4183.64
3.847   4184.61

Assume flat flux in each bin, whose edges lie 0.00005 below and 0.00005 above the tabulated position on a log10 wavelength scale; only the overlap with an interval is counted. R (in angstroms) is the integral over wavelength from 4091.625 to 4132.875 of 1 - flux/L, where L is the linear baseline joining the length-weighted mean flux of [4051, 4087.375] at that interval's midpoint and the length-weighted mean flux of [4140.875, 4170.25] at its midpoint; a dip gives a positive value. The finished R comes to 2.9 angstroms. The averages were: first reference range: 4.4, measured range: 4.04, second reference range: 4.3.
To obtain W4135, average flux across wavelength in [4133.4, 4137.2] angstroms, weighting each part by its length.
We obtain 4.57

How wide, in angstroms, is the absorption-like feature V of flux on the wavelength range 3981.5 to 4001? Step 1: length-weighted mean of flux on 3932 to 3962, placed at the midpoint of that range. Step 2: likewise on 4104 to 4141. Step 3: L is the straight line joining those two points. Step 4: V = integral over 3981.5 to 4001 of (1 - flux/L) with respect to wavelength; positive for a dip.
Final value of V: -4.20 angstroms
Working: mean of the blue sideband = 3.43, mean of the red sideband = 4.26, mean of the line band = 4.43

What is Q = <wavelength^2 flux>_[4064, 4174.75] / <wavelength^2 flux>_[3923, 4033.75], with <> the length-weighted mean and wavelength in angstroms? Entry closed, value 1.2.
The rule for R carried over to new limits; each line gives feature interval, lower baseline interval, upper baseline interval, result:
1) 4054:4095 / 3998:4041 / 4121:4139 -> 1.58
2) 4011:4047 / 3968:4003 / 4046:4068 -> -1.80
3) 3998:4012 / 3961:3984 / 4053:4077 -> -4.21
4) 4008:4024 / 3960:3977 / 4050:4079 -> -3.98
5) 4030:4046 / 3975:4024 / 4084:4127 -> -1.14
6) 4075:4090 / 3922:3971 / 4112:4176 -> -0.47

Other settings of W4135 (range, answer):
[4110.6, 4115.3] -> 3.93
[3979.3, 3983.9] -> 3.74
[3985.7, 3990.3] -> 4.36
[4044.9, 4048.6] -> 4.66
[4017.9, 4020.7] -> 4.52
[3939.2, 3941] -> 3.39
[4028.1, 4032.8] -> 4.5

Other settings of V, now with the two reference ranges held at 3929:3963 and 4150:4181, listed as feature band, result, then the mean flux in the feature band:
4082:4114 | 0.9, 3.85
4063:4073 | -1.6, 4.44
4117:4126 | -0.8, 4.42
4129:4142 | -1.3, 4.49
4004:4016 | -3.0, 4.55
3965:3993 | 0.3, 3.49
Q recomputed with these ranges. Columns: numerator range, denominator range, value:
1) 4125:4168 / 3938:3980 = 1.47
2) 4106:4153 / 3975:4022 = 1.06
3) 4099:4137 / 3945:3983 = 1.36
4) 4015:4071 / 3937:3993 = 1.36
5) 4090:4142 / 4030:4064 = 0.94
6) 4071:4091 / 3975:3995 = 1.10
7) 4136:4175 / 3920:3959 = 1.36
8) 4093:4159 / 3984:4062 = 0.97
